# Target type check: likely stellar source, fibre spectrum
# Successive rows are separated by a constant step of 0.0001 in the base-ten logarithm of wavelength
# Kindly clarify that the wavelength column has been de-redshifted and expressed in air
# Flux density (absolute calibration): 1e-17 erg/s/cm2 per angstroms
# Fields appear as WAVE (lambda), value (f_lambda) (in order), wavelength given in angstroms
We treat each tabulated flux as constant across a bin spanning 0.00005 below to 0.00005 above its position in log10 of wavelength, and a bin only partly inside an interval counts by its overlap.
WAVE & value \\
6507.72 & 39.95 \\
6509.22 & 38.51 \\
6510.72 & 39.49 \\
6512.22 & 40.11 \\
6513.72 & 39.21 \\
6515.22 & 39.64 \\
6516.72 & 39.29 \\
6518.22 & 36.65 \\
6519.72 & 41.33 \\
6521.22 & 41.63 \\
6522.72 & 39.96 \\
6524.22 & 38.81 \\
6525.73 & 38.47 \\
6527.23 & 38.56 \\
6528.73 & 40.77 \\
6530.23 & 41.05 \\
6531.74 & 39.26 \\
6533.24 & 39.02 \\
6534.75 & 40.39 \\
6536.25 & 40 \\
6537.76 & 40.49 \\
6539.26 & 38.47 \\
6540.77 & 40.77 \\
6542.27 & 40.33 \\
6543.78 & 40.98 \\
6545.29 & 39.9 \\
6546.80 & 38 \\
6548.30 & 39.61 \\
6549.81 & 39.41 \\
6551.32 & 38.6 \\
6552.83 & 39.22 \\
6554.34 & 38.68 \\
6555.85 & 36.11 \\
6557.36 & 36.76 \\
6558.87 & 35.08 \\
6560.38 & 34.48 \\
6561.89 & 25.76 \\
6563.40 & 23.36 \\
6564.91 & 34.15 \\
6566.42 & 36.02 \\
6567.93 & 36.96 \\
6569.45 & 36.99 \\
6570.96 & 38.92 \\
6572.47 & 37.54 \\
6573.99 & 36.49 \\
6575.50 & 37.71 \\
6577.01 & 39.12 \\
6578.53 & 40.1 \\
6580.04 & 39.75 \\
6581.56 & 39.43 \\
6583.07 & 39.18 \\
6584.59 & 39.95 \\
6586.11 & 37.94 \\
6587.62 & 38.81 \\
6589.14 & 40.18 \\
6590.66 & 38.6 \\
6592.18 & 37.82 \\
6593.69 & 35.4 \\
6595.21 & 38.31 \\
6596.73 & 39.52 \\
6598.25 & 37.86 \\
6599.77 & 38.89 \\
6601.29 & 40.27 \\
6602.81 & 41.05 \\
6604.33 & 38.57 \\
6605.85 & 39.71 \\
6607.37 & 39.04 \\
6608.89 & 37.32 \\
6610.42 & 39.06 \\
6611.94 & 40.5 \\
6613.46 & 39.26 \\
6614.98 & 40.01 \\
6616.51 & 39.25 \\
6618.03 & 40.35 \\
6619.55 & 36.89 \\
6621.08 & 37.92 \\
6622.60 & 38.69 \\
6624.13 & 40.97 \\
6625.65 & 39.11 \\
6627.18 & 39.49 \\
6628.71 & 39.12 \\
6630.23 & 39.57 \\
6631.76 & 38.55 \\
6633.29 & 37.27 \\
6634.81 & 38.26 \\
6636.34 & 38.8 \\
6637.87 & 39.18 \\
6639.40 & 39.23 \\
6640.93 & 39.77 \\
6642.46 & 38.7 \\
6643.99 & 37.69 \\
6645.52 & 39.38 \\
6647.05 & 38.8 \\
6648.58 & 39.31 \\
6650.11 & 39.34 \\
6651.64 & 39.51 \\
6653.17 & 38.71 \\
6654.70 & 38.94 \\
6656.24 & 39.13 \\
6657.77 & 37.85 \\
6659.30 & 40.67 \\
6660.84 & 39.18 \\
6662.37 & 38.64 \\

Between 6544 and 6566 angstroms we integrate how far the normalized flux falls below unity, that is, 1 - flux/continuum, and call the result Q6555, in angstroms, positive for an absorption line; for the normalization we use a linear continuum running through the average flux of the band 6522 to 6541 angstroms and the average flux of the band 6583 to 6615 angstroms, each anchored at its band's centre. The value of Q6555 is 2.03 angstroms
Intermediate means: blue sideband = 39.7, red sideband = 38.9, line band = 35.8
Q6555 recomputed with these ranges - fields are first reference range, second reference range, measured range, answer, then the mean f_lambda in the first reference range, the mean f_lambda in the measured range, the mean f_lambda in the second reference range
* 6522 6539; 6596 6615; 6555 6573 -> 2.4 angstroms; 39.7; 34.3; 39.3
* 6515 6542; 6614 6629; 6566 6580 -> 0.6 angstroms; 39.7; 37.9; 39.2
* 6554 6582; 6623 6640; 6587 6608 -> -0.8 angstroms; 35.9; 38.9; 39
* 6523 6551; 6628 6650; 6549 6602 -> 2.8 angstroms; 39.7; 37.2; 38.9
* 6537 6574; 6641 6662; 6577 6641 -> -1.5 angstroms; 36.9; 39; 39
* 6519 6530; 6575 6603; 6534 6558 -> 0.2 angstroms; 40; 39.2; 38.9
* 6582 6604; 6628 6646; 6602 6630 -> -0.3 angstroms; 38.8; 39.3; 38.8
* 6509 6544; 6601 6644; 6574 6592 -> 0.2 angstroms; 39.7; 39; 39.1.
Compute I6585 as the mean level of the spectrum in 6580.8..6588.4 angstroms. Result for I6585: 39.1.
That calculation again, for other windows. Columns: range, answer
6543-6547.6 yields 39.6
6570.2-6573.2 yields 38.3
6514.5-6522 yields 39.7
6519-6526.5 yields 40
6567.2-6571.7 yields 37.6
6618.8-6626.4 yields 38.7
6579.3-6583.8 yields 39.5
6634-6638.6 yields 38.8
